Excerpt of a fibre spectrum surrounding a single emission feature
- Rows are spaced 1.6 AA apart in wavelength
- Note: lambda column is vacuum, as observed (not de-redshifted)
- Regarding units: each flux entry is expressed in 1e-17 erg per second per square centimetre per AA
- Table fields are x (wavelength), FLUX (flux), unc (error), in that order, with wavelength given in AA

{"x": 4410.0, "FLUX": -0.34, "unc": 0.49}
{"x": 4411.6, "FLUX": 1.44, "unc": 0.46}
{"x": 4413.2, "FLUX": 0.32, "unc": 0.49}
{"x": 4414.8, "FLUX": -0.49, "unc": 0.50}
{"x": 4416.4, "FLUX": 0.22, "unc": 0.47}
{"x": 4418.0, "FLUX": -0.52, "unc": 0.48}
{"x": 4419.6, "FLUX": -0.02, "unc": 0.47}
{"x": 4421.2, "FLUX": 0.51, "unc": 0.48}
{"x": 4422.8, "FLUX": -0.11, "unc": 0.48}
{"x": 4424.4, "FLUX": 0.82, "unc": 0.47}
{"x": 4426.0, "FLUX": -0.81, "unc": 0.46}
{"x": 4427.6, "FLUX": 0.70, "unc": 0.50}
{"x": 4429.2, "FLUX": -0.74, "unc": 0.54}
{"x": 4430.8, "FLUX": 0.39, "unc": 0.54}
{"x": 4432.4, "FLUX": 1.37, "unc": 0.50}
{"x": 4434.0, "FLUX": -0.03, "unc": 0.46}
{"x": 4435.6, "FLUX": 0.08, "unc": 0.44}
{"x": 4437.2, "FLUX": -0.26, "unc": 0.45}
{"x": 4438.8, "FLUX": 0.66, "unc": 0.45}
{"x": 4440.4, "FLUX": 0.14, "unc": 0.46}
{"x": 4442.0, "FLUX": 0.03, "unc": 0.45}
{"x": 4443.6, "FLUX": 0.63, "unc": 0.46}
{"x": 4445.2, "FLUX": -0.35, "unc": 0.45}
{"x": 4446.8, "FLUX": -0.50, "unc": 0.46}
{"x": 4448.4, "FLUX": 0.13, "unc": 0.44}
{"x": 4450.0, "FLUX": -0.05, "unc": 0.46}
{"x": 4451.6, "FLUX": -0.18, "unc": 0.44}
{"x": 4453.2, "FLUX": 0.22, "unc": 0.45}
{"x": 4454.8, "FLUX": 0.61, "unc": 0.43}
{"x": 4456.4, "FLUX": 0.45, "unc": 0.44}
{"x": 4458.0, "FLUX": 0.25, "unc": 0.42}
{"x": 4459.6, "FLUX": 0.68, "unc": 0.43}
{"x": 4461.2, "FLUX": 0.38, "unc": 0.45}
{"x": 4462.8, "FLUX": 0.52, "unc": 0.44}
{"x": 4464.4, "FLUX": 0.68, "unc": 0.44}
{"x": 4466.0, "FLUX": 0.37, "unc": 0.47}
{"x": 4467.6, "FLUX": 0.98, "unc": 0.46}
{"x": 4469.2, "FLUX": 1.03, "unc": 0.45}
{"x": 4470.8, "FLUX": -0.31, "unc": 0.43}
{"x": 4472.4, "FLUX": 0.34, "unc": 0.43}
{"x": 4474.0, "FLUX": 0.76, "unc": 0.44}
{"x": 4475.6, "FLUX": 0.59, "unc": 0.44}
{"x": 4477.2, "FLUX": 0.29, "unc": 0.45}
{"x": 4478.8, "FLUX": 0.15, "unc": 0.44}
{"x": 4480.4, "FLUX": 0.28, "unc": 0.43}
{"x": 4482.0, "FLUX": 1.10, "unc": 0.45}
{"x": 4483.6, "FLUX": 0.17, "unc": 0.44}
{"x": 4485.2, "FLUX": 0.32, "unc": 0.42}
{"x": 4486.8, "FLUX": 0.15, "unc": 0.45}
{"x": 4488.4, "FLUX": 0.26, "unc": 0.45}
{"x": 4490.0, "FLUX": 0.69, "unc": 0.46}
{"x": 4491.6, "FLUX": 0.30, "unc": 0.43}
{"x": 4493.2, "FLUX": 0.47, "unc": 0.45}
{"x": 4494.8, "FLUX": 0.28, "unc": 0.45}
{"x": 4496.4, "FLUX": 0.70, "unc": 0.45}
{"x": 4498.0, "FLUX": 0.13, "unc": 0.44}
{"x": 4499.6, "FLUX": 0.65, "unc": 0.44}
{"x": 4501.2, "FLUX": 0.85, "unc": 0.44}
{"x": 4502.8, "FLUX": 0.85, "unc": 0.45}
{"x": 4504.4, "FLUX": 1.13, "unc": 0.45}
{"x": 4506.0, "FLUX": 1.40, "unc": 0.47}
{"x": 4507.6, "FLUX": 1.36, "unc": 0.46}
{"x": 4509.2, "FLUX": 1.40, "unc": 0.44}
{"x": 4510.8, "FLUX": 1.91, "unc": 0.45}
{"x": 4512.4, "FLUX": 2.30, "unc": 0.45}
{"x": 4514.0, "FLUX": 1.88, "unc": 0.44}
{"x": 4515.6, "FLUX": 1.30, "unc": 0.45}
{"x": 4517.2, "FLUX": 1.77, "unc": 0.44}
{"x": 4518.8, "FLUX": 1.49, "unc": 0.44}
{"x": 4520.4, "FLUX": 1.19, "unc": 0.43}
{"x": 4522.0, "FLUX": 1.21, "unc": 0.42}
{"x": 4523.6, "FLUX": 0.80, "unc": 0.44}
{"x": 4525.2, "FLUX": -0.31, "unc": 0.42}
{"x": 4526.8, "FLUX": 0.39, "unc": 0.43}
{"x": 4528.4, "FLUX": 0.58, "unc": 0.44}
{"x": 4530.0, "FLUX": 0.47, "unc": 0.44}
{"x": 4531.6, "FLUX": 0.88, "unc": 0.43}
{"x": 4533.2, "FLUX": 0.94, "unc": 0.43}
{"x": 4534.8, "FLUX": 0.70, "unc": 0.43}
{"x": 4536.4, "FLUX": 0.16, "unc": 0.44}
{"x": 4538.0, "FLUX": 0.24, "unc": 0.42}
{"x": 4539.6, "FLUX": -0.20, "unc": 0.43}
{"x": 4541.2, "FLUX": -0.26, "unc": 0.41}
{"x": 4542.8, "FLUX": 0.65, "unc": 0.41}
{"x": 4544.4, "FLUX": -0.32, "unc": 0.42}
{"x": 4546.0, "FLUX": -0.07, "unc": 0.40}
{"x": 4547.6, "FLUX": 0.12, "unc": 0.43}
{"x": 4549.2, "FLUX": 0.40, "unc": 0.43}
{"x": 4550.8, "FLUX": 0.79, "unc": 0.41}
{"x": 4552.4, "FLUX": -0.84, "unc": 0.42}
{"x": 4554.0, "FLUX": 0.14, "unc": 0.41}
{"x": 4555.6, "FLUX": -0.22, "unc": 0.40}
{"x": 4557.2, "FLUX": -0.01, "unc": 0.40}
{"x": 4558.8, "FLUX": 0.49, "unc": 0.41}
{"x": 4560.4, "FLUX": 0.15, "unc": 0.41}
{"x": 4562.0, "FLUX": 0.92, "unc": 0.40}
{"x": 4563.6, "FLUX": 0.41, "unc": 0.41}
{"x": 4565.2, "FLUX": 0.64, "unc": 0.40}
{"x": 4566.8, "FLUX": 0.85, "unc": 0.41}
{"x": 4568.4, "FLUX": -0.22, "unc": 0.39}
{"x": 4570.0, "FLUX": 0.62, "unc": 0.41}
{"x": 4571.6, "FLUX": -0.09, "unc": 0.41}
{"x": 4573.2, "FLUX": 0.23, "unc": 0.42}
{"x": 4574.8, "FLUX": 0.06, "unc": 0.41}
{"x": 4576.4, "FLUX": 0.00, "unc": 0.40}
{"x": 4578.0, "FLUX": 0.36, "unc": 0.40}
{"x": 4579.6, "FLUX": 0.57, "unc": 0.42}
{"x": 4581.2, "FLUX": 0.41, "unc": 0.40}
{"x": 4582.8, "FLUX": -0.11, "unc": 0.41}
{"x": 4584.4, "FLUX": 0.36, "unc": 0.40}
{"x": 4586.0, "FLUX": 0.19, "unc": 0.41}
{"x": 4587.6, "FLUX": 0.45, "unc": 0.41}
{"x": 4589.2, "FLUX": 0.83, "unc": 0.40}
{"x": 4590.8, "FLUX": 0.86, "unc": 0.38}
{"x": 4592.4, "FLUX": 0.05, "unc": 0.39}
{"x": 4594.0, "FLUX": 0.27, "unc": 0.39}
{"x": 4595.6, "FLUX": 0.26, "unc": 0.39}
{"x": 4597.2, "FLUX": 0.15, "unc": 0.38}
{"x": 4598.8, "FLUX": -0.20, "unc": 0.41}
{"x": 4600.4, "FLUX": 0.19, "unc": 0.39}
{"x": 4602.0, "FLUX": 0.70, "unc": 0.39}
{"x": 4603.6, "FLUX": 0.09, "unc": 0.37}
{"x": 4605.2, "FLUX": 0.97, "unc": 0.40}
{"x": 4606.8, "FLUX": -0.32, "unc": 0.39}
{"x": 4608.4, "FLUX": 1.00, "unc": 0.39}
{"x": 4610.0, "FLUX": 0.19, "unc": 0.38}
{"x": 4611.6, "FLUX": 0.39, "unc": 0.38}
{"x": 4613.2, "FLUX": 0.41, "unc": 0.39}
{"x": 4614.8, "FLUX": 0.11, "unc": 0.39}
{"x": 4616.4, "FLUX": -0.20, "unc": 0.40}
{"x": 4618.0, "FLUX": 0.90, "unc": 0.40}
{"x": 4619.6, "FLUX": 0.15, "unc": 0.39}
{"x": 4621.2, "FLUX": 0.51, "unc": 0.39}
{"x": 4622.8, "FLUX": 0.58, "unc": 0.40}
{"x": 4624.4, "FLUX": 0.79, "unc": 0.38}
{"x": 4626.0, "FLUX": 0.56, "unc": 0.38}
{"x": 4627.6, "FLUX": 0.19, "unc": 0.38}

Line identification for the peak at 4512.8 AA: C IV 1549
